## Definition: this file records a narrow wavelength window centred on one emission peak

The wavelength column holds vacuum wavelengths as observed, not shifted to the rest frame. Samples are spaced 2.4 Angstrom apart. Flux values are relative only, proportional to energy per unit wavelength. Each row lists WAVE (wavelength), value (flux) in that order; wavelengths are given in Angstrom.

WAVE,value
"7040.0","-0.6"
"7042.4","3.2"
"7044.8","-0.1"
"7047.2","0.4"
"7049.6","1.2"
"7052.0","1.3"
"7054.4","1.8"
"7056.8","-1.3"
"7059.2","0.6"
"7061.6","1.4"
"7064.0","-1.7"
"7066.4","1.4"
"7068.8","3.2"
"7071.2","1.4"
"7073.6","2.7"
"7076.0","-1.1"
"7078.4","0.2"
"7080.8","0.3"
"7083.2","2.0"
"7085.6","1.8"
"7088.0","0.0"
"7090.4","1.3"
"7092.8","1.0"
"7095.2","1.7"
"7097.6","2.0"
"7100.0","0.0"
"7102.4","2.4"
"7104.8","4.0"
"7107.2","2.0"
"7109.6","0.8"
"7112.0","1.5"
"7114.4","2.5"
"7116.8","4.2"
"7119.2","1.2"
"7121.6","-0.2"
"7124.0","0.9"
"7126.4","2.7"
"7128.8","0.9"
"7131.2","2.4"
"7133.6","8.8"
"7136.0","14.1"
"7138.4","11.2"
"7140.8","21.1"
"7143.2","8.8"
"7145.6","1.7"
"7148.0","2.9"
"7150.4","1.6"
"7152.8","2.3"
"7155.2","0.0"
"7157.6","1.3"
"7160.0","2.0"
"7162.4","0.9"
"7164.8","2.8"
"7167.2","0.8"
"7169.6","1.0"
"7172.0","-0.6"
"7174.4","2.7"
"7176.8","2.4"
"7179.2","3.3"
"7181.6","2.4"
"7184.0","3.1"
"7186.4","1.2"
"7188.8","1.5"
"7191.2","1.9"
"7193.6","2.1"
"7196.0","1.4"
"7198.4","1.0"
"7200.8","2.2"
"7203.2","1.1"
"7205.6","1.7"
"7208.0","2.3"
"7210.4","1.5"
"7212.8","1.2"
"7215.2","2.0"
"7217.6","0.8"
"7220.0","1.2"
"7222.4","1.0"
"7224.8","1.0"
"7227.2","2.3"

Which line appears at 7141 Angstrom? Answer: [O II]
